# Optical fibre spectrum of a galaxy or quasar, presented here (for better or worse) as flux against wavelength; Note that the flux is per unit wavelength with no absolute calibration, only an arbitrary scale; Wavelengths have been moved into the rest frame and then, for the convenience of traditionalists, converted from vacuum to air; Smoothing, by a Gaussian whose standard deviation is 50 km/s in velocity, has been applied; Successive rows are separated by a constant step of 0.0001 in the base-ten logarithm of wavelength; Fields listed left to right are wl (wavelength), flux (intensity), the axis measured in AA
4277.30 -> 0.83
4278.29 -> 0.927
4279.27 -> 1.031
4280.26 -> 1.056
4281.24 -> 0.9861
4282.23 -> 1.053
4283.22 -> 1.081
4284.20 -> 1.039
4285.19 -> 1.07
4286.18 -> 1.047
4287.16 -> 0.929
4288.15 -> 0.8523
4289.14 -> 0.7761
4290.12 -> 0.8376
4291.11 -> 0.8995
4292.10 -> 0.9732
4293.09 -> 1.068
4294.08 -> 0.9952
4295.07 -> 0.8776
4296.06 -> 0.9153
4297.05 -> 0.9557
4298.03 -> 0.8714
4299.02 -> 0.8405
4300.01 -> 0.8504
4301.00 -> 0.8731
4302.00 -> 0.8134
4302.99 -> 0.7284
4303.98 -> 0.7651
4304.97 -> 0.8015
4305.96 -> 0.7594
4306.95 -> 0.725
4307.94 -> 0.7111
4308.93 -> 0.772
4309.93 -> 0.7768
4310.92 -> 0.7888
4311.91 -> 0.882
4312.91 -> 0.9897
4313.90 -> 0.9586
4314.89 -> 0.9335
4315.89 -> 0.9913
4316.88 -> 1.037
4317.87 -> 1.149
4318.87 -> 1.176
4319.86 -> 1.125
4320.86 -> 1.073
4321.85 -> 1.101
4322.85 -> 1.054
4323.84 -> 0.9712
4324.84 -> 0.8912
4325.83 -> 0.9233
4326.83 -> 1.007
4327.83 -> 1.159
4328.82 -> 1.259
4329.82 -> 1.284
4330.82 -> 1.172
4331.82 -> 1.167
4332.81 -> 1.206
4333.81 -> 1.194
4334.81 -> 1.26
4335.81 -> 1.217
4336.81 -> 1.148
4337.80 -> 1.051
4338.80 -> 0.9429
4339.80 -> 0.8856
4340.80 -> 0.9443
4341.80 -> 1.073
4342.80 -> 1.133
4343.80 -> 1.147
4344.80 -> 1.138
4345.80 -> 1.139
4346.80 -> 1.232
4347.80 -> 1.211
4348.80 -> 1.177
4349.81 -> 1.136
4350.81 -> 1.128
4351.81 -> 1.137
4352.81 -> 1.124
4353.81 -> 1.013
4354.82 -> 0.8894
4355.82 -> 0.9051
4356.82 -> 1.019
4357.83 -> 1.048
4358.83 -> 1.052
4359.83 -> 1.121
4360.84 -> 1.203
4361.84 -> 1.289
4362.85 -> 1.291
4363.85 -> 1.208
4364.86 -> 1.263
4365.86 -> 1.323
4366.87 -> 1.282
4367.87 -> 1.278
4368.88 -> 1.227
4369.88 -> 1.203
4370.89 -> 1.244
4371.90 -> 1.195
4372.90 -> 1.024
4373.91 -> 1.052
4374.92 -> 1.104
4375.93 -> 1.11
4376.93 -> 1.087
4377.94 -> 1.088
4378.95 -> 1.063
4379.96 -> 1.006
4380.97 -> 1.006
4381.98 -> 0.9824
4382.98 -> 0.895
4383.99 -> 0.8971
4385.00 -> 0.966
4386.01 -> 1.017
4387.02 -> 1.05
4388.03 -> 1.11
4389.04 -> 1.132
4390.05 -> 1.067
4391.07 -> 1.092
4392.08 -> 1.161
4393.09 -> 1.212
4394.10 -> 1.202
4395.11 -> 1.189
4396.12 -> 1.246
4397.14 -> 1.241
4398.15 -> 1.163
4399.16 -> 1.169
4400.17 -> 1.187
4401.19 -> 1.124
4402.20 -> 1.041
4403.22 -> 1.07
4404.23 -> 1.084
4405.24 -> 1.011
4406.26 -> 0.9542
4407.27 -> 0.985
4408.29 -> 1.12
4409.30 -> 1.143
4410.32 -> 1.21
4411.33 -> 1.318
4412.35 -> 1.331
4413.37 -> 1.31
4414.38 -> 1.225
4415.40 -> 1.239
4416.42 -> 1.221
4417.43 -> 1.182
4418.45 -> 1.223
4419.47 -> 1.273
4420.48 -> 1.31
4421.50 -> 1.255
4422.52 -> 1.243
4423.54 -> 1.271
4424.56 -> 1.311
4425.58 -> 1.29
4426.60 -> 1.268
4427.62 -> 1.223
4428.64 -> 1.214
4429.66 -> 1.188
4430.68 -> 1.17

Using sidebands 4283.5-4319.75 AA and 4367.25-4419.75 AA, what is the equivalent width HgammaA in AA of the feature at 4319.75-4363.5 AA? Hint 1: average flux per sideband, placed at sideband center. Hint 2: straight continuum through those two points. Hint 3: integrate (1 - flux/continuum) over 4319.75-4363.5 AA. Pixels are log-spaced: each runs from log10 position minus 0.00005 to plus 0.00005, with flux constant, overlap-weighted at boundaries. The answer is -4.5 AA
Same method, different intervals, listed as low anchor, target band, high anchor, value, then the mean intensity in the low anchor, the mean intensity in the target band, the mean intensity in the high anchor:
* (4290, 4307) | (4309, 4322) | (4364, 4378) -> -0.6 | 0.868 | 0.988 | 1.18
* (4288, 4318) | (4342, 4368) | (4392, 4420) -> -3.1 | 0.873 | 1.15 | 1.17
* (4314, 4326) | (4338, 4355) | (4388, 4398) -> -0.1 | 1.04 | 1.09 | 1.17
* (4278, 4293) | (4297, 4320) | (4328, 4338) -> 4.3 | 0.974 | 0.882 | 1.2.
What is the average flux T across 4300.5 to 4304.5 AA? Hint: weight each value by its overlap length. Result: 0.794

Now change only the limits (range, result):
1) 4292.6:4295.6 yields 0.978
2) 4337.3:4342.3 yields 0.981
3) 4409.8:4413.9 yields 1.29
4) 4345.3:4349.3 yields 1.19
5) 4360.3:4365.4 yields 1.25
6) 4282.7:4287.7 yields 1.03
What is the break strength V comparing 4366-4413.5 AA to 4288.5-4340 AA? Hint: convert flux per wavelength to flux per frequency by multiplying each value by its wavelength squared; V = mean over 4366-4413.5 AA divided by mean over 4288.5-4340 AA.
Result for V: 1.19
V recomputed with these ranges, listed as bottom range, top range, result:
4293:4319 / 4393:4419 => 1.39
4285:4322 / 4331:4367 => 1.27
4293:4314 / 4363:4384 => 1.38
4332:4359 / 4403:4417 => 1.09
